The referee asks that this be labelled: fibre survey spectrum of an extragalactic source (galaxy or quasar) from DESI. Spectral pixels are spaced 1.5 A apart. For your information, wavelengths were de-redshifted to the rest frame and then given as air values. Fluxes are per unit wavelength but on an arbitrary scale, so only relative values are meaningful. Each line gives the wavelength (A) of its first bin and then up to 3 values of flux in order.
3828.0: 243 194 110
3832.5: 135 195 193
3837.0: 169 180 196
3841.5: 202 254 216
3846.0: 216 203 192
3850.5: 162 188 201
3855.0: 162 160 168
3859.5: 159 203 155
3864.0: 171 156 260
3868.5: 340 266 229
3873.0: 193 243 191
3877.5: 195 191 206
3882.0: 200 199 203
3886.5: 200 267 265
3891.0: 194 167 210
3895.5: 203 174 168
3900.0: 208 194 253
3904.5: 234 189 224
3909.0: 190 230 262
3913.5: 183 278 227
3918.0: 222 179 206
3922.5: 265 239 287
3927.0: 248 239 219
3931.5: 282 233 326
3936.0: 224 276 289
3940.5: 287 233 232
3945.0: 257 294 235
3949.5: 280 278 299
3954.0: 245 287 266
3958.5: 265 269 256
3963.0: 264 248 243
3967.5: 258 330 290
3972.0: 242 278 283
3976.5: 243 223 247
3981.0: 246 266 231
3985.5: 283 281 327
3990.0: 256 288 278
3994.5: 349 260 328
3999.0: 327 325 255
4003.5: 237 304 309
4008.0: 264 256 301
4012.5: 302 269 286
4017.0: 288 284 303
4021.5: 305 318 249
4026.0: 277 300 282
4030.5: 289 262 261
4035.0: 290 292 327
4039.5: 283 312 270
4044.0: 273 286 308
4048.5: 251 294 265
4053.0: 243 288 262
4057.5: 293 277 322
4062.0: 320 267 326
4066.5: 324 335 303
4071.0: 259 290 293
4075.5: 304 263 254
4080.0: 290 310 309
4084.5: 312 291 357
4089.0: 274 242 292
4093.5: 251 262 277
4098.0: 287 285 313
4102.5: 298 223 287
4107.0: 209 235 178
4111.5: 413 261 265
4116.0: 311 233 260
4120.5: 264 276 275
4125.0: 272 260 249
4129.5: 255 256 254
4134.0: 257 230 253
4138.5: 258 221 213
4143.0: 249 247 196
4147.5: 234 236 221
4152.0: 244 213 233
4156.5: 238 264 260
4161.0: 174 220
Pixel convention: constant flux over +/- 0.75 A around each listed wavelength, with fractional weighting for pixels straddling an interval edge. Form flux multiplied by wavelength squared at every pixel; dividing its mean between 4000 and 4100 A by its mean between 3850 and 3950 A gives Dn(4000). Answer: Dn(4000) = 1.4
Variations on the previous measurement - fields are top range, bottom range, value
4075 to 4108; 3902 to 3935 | 1.30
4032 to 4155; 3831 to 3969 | 1.33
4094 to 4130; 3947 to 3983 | 1.09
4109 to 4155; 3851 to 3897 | 1.40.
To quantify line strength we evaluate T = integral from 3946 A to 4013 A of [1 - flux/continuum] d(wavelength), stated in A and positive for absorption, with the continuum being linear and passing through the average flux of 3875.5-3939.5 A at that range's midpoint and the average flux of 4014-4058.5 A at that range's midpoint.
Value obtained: -4.6 A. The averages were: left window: 224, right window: 284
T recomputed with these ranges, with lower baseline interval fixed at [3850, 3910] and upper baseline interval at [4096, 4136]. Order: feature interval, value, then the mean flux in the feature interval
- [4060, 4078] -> -3.3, 300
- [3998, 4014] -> -3.4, 288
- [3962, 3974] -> -2.2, 269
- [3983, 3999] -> -3.9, 290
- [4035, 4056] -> -3.1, 283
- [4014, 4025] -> -2.2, 290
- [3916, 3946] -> -4.4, 249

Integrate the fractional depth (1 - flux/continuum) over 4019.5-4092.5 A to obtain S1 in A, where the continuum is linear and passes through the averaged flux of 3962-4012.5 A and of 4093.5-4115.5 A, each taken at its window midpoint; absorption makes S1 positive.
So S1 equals -4.4 A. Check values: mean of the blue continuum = 277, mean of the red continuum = 271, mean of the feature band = 290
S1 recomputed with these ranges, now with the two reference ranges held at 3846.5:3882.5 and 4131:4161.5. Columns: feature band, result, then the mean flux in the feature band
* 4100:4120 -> -3.2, 268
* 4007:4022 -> -4.6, 286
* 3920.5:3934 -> -2.6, 249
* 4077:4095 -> -4.7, 287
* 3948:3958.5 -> -3.0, 272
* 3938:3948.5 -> -2.6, 262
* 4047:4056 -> -1.9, 271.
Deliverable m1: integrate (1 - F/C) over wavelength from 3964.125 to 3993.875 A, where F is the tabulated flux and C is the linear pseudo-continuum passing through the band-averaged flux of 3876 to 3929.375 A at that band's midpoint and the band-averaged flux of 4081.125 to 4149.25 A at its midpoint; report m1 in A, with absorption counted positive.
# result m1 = -4.26 A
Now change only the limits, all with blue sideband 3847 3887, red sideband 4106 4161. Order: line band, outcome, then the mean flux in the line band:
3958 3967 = -1.7 A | 257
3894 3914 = -0.2 A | 209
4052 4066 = -3.2 A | 289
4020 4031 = -2.9 A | 290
